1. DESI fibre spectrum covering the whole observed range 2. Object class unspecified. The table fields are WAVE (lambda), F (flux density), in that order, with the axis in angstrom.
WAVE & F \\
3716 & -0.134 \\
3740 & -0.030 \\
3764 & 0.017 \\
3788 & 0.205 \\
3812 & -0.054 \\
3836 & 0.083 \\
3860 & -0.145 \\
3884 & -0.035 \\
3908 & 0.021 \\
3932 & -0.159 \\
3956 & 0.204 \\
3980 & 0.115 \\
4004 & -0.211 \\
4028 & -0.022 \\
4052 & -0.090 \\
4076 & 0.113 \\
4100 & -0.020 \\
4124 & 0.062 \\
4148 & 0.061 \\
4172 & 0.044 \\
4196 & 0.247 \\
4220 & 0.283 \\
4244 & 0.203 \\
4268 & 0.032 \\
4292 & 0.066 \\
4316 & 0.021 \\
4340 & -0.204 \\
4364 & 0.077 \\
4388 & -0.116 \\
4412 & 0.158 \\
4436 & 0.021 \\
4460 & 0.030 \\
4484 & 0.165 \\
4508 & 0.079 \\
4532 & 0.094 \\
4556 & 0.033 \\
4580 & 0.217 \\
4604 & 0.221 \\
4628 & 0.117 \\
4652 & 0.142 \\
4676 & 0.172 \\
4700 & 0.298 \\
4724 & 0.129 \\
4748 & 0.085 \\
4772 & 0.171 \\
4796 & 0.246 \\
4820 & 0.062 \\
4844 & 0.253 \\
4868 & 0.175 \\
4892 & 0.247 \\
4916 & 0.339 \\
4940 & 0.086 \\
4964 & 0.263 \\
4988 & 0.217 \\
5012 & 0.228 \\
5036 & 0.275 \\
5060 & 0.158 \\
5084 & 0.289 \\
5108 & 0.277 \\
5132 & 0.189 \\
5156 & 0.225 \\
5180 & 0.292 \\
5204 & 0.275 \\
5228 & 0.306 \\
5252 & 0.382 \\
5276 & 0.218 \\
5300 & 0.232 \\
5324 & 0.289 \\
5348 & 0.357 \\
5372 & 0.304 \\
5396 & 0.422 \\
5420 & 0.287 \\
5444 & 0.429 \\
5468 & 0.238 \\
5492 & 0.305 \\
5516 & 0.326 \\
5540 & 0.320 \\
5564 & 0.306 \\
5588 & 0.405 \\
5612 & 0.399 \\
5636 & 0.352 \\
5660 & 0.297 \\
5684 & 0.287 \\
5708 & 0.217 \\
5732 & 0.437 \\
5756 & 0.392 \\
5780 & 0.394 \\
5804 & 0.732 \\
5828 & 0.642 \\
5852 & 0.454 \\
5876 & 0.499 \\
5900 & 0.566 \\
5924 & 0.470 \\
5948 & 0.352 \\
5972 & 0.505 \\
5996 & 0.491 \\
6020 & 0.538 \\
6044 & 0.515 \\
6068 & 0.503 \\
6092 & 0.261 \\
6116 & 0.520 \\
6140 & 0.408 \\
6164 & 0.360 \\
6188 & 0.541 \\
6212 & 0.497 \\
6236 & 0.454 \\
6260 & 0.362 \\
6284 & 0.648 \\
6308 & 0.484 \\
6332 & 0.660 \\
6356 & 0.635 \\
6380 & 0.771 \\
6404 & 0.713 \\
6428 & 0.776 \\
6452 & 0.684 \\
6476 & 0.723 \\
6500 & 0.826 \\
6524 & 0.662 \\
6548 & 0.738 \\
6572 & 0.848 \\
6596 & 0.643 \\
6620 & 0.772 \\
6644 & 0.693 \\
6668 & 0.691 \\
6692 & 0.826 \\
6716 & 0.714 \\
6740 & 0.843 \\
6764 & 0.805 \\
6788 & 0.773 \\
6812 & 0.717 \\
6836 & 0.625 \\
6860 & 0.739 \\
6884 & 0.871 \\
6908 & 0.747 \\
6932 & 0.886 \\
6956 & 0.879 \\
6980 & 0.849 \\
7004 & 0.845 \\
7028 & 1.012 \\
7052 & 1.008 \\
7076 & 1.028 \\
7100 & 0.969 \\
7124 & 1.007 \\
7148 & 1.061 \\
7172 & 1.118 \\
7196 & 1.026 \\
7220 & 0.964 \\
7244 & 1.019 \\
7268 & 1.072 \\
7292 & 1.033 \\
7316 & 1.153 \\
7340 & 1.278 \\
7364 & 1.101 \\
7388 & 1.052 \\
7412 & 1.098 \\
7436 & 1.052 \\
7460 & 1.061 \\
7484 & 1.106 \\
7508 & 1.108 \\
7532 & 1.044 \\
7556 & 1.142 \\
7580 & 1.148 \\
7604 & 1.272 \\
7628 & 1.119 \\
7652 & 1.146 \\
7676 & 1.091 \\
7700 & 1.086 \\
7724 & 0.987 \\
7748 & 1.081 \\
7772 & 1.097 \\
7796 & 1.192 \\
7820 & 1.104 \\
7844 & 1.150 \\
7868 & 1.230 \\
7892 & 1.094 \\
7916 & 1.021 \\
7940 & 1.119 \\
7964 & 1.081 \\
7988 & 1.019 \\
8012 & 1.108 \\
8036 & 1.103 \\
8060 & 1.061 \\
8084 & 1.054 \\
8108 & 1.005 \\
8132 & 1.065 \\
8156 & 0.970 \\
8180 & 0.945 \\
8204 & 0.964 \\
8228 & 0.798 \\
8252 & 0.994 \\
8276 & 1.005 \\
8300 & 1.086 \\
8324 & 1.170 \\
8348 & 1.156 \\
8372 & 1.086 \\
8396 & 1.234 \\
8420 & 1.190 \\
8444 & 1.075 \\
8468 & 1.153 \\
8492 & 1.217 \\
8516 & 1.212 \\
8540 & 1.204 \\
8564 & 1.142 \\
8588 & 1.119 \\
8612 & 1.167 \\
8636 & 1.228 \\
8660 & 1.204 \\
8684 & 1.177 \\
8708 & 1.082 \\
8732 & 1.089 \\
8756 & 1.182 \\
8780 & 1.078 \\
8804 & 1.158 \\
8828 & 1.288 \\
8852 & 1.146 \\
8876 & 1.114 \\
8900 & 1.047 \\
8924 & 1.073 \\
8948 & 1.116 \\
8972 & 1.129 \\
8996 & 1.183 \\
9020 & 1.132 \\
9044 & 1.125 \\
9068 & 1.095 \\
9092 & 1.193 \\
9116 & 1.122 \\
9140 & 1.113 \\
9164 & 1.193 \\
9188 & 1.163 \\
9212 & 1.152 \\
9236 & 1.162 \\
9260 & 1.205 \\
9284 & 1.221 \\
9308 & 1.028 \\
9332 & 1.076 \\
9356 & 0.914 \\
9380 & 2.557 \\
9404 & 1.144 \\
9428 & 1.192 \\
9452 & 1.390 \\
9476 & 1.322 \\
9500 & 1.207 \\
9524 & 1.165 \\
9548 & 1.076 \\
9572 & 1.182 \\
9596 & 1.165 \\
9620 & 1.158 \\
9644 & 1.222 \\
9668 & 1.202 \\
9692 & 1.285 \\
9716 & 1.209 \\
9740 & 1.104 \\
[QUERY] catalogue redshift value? 0.589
